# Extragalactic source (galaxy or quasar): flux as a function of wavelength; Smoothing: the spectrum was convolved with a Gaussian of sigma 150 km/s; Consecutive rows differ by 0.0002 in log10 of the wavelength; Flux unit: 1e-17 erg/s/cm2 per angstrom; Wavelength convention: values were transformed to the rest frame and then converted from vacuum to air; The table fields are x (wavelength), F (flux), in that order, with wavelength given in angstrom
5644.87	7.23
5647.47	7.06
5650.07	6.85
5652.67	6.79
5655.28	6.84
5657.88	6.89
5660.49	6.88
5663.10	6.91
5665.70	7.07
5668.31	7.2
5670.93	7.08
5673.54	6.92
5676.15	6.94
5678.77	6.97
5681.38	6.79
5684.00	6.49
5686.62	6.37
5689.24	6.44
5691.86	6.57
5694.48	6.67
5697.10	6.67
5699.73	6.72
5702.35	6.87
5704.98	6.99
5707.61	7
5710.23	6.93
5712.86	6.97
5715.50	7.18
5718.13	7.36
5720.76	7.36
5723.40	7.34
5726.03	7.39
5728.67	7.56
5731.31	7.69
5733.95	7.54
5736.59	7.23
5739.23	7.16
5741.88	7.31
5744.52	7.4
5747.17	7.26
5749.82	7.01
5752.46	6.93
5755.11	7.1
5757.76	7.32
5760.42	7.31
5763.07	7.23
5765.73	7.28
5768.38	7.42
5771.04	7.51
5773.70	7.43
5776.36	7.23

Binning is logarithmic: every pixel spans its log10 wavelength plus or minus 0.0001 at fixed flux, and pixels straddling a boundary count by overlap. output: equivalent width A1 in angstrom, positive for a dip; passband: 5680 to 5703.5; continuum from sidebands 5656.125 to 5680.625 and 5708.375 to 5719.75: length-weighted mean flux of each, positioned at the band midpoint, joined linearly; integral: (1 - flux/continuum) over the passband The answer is 1.4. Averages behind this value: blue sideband 6.98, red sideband 7.12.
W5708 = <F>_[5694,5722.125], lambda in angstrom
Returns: 6.98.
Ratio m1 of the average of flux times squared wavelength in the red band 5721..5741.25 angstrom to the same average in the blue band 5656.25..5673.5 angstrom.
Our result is 1.08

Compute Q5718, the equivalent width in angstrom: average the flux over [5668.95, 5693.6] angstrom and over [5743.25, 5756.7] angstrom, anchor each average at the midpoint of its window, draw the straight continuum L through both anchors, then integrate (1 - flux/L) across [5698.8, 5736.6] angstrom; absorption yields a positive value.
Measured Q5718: -1.4 angstrom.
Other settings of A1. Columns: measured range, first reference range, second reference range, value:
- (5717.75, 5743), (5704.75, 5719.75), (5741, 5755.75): -0.95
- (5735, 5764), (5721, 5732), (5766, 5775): 0.94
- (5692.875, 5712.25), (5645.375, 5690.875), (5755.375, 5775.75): 0.52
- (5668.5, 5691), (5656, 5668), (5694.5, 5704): 0.30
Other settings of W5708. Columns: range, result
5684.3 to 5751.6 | 7.07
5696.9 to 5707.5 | 6.85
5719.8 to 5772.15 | 7.32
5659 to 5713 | 6.83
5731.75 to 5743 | 7.34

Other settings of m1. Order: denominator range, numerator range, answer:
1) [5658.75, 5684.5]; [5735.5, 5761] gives 1.07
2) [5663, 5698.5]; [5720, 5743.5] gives 1.11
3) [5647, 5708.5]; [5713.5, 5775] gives 1.10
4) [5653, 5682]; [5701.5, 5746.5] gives 1.06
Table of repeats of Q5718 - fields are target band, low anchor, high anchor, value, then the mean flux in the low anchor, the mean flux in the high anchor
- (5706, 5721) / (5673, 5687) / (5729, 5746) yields 0.0 angstrom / 6.76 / 7.4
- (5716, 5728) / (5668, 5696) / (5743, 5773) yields -0.6 angstrom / 6.75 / 7.26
